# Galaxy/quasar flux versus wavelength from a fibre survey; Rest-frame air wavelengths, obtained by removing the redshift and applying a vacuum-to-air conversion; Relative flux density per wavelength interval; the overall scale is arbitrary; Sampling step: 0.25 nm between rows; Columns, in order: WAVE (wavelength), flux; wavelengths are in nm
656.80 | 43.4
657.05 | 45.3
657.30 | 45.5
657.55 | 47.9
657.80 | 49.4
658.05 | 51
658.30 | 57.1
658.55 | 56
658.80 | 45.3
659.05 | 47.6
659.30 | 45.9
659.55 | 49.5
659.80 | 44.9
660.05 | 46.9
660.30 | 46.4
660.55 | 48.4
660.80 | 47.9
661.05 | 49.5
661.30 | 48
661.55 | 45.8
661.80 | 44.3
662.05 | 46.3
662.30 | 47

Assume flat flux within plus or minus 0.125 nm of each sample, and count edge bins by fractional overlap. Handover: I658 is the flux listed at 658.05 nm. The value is 51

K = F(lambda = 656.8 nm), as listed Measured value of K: 43.4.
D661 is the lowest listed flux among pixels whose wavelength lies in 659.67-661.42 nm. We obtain 44.9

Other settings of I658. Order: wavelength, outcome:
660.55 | 48.4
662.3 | 47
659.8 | 44.9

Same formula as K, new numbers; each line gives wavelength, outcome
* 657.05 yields 45.3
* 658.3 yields 57.1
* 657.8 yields 49.4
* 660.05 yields 46.9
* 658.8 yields 45.3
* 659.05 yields 47.6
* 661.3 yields 48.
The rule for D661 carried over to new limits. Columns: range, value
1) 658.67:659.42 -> 45.3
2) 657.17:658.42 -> 45.5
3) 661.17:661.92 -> 44.3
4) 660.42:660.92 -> 47.9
